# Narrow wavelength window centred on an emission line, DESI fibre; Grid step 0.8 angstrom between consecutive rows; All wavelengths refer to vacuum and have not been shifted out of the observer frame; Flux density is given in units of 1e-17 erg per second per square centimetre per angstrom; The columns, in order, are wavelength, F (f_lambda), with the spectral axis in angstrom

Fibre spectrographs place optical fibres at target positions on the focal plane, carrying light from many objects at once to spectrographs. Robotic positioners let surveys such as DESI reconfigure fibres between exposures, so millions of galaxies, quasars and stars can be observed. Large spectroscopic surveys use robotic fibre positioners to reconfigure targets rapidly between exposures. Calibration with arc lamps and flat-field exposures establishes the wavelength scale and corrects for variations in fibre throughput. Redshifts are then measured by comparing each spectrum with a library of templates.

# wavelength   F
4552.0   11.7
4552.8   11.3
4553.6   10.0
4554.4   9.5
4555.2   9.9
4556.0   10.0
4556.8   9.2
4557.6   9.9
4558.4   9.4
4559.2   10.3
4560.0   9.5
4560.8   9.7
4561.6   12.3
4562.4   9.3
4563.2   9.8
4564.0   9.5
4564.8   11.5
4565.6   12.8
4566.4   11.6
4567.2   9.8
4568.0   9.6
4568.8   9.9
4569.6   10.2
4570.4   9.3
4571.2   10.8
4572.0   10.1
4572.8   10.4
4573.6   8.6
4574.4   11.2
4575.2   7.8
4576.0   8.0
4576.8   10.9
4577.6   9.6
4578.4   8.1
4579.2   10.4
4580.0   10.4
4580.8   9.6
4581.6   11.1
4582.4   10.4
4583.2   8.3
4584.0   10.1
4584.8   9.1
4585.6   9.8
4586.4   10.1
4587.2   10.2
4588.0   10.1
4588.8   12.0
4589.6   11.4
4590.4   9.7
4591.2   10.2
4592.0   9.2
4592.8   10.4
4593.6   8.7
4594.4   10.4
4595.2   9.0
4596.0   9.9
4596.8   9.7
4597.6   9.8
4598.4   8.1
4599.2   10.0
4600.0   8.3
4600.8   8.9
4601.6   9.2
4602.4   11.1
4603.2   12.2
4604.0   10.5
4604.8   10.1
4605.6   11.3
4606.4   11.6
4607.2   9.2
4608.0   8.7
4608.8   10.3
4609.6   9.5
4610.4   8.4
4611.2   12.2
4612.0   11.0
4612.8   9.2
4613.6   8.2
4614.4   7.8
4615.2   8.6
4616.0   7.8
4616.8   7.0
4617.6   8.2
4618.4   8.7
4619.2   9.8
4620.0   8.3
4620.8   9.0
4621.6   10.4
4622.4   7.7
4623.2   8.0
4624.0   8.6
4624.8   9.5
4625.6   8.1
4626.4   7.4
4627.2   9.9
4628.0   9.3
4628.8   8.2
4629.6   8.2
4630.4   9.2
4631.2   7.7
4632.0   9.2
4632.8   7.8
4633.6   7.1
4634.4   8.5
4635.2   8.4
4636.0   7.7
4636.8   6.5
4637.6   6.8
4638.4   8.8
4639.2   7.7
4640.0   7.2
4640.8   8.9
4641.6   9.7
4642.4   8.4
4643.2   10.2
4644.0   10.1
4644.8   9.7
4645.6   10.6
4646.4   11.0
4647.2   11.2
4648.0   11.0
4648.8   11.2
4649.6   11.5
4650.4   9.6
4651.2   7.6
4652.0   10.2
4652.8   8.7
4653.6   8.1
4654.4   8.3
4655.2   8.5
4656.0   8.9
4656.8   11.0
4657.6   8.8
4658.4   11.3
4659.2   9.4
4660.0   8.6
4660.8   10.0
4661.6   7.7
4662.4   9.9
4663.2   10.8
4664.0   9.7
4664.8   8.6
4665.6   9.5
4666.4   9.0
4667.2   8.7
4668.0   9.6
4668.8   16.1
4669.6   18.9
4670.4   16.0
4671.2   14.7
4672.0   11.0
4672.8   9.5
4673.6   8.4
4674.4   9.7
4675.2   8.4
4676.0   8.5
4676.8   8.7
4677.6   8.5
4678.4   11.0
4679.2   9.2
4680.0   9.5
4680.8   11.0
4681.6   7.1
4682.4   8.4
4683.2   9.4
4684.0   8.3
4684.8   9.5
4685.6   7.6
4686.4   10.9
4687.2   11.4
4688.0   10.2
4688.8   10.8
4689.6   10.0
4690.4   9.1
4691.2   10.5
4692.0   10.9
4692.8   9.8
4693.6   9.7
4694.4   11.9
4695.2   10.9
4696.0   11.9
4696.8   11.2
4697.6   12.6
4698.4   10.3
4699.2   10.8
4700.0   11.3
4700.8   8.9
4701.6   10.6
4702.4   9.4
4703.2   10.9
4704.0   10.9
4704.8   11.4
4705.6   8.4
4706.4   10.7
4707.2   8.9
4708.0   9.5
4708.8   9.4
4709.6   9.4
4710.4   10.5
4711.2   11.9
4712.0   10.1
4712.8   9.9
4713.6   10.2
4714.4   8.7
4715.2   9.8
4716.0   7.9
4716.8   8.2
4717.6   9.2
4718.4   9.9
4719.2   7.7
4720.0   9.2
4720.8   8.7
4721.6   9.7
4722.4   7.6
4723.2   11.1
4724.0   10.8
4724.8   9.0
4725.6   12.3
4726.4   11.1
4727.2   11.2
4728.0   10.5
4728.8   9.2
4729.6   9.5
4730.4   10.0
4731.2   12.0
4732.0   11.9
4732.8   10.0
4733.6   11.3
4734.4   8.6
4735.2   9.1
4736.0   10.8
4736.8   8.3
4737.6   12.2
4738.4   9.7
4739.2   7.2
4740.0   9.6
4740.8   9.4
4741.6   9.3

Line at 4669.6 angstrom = H-gamma 4340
